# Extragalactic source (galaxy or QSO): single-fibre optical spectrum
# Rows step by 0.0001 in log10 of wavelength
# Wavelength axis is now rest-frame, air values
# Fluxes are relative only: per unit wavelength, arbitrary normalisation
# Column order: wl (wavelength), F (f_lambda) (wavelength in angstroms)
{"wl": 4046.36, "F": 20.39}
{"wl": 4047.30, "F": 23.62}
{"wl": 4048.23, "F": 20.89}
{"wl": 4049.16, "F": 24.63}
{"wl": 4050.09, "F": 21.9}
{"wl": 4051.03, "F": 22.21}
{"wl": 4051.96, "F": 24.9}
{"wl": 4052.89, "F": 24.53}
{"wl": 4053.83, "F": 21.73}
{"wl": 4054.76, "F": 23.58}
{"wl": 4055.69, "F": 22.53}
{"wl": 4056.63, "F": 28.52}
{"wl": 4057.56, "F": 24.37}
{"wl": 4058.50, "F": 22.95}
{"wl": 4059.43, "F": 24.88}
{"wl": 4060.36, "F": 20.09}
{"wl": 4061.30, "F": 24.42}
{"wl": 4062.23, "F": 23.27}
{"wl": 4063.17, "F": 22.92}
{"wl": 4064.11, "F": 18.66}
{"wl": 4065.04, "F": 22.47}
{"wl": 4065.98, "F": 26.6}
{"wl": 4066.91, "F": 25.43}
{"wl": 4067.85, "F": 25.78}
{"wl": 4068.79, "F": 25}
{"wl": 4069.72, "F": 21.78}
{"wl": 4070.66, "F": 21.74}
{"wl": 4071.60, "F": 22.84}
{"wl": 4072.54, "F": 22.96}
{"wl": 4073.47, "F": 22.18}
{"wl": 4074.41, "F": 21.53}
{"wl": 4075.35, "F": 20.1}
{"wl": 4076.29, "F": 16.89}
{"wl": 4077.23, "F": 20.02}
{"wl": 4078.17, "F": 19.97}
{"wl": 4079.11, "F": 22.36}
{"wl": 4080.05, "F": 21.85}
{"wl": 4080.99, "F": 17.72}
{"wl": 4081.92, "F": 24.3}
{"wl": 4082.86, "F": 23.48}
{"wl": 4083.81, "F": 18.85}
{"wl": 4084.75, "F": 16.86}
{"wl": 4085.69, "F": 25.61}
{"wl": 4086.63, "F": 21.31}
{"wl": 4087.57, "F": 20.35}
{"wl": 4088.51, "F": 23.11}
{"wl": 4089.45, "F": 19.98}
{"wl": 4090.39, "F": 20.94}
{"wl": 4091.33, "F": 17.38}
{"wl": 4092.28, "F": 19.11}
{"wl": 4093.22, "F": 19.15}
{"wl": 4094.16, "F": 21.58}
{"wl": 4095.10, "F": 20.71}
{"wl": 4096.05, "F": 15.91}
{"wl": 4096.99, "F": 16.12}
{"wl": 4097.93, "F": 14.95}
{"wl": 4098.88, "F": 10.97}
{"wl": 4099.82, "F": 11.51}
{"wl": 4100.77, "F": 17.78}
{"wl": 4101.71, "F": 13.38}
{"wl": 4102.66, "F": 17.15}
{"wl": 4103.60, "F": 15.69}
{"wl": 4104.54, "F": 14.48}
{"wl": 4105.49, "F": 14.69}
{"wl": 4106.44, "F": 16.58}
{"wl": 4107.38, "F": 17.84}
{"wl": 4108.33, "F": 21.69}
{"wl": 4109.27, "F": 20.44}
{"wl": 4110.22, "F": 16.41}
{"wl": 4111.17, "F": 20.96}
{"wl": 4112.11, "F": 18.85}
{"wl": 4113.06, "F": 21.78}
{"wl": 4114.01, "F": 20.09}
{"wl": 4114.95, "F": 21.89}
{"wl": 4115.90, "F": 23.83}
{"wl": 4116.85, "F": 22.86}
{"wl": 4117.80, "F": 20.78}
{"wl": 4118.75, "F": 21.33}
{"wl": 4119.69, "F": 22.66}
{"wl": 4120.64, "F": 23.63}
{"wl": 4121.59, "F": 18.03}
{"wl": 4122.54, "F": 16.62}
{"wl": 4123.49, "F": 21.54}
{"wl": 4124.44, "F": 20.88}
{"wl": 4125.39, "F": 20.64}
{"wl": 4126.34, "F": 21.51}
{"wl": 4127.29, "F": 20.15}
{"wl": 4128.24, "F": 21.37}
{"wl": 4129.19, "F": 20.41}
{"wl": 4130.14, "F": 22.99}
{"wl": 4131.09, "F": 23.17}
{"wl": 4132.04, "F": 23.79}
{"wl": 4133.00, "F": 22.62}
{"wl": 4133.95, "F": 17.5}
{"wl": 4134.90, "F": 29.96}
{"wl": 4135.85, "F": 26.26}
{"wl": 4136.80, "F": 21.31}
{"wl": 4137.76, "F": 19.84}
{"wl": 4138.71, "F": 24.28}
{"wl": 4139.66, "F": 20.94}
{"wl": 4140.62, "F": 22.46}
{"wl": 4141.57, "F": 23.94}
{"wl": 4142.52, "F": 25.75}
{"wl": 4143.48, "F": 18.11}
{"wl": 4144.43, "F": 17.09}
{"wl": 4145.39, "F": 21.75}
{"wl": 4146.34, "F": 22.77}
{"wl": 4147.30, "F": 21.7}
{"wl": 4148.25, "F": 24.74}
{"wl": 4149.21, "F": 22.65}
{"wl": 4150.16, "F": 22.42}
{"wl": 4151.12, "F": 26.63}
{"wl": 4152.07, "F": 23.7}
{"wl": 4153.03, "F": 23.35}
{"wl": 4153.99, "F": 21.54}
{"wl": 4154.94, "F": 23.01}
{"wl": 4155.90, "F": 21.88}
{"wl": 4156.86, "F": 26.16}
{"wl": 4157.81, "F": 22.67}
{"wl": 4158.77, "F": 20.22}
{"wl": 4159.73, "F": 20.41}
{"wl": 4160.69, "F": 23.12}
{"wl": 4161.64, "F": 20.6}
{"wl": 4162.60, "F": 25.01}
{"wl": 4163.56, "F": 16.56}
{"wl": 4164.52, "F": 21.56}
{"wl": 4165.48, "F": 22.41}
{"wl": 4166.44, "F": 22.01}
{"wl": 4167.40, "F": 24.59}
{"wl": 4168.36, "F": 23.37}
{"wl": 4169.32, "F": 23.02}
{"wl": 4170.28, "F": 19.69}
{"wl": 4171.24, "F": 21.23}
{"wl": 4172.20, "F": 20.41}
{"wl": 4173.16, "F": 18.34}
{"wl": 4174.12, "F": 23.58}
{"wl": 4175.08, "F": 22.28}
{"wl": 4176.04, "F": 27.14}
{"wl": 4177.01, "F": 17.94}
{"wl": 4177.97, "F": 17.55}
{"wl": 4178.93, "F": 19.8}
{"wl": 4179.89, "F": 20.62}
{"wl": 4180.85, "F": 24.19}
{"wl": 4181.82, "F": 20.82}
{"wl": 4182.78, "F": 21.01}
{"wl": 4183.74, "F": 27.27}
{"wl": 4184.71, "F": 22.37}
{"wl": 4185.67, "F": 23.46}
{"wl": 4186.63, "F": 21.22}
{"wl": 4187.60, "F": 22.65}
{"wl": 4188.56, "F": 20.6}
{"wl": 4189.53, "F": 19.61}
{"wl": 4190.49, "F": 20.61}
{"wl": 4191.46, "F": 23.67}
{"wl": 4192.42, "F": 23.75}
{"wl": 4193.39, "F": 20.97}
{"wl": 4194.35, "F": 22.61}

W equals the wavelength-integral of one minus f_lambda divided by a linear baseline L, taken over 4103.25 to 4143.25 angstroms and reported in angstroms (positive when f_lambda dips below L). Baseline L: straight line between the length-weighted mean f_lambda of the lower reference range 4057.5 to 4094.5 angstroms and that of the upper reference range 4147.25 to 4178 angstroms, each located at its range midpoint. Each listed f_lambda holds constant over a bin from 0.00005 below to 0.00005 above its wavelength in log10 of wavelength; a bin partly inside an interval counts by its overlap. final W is 1.82 angstroms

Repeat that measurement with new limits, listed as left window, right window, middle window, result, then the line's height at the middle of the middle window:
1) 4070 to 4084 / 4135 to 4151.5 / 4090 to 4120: 4.7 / 21.8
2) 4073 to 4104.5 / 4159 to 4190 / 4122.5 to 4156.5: -2.8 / 20.6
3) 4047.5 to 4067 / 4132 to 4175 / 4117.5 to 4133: 0.9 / 22.6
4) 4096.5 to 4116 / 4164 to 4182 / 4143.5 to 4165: -1.9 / 20.4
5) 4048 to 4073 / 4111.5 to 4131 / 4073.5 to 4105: 4.9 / 22.3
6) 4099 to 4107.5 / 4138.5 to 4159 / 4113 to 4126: -2.5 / 17.8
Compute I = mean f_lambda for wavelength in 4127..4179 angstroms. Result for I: 22.2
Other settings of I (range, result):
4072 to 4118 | 19.3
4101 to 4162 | 21.2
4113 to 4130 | 21.1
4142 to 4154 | 22.5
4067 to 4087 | 21.6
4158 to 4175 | 21.6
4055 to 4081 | 22.6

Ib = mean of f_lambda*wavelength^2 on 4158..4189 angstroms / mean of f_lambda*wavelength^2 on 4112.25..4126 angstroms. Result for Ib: 1.1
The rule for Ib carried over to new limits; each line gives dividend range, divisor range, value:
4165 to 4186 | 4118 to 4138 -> 1.03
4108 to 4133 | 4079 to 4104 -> 1.14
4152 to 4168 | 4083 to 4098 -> 1.17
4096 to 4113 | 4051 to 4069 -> 0.71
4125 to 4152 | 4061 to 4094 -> 1.07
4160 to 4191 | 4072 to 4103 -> 1.17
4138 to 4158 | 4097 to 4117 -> 1.31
